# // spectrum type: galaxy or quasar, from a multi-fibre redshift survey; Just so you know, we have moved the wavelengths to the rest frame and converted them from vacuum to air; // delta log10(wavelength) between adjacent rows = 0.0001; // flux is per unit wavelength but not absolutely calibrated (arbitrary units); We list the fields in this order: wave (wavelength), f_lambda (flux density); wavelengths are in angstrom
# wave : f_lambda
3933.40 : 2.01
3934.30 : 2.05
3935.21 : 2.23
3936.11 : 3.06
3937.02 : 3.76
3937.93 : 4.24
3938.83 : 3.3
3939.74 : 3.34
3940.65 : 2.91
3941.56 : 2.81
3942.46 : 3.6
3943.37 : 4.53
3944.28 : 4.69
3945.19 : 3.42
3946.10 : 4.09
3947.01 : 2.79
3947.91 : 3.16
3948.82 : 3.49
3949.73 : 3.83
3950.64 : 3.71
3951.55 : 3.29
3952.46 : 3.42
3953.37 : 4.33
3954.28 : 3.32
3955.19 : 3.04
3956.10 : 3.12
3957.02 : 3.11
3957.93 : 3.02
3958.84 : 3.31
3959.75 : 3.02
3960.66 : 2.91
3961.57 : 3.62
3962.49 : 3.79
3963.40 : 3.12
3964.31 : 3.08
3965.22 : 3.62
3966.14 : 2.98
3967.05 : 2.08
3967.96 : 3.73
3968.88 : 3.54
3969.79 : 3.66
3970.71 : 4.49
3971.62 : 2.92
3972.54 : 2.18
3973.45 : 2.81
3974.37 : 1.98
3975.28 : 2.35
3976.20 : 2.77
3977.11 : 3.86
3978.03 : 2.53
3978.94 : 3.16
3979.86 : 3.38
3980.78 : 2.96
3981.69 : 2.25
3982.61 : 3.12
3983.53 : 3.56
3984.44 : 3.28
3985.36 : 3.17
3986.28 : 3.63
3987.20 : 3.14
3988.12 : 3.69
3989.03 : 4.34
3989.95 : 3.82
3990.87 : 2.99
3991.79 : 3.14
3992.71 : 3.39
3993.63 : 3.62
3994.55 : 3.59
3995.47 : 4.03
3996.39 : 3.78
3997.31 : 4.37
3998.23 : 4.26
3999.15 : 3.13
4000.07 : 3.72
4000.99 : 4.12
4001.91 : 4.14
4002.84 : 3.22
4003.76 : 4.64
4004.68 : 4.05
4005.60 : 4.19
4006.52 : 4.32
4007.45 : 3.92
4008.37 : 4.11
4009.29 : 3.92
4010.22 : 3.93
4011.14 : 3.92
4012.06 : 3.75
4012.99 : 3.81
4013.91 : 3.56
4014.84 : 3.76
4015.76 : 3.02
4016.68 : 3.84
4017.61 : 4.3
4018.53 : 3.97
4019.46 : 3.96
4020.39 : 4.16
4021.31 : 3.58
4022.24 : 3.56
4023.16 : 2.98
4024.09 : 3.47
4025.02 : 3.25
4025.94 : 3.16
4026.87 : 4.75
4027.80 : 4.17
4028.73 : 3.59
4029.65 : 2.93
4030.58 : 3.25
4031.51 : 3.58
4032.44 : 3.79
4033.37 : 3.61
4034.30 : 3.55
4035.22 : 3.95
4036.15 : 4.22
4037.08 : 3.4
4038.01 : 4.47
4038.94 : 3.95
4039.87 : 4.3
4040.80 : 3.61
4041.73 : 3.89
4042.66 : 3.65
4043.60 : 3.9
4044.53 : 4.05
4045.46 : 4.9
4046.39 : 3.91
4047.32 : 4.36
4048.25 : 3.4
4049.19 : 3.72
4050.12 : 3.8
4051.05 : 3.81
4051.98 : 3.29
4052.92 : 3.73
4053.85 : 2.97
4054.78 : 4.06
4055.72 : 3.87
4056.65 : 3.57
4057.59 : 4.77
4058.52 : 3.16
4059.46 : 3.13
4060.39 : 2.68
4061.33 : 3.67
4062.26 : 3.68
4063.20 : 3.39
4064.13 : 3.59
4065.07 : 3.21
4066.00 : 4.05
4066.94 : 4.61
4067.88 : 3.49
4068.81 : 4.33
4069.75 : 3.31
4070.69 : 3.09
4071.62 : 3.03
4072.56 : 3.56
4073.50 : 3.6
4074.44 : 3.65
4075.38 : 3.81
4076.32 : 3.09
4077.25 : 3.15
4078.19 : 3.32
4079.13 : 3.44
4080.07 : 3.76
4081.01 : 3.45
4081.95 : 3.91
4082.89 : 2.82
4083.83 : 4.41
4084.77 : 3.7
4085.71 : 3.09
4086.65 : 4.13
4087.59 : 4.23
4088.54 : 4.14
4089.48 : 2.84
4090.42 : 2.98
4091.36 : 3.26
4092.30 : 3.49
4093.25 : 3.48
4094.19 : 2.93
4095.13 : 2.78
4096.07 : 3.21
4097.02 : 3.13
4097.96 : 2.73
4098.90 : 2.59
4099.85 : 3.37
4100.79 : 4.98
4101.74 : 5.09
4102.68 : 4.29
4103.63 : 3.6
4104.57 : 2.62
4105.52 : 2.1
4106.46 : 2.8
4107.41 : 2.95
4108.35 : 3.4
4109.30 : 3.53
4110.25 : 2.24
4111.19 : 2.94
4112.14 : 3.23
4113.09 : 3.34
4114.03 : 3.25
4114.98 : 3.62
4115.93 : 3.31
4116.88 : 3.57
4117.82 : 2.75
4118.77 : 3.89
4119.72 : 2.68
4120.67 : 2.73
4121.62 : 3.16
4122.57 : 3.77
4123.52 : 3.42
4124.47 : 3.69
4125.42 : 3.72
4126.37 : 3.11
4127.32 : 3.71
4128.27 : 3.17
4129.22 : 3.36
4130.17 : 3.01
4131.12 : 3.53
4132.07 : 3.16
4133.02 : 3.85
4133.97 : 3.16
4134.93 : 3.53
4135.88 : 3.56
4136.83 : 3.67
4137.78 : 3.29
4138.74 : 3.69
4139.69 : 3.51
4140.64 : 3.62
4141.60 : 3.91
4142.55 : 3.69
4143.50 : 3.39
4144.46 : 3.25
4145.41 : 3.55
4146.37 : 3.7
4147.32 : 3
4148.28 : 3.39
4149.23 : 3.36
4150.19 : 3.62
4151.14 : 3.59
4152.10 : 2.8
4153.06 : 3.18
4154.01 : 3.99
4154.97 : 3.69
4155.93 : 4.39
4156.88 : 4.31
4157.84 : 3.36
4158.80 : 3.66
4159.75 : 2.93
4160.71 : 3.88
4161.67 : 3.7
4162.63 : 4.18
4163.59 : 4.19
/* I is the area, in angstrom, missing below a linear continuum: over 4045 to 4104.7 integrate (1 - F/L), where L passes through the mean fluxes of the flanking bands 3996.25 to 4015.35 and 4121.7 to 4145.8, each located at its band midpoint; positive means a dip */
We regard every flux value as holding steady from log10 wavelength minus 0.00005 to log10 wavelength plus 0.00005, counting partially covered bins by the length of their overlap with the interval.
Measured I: 1.7 angstrom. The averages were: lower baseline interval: 3.93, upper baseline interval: 3.49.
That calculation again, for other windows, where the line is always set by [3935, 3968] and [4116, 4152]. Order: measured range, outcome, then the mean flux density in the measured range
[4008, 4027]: -1.9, 3.73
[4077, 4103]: -0.9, 3.52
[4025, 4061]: -3.8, 3.75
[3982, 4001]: -1.1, 3.59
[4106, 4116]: 0.8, 3.14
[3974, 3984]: 1.4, 2.91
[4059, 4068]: -0.4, 3.55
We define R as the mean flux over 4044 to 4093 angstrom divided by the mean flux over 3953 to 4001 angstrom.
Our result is 1.1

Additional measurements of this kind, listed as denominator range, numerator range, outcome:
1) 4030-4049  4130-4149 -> 0.90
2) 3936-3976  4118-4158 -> 1.04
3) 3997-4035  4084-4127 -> 0.88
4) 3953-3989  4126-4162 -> 1.10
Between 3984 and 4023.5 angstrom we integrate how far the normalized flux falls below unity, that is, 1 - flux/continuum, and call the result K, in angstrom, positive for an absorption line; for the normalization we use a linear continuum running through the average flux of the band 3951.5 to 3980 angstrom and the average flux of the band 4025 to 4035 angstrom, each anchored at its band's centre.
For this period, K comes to -3.7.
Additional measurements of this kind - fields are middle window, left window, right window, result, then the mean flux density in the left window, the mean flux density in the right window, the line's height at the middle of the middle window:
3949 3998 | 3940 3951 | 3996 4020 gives 5.6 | 3.58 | 3.91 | 3.73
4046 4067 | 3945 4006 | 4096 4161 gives -1.5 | 3.39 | 3.41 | 3.4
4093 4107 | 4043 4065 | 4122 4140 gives 1.0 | 3.7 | 3.47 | 3.56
